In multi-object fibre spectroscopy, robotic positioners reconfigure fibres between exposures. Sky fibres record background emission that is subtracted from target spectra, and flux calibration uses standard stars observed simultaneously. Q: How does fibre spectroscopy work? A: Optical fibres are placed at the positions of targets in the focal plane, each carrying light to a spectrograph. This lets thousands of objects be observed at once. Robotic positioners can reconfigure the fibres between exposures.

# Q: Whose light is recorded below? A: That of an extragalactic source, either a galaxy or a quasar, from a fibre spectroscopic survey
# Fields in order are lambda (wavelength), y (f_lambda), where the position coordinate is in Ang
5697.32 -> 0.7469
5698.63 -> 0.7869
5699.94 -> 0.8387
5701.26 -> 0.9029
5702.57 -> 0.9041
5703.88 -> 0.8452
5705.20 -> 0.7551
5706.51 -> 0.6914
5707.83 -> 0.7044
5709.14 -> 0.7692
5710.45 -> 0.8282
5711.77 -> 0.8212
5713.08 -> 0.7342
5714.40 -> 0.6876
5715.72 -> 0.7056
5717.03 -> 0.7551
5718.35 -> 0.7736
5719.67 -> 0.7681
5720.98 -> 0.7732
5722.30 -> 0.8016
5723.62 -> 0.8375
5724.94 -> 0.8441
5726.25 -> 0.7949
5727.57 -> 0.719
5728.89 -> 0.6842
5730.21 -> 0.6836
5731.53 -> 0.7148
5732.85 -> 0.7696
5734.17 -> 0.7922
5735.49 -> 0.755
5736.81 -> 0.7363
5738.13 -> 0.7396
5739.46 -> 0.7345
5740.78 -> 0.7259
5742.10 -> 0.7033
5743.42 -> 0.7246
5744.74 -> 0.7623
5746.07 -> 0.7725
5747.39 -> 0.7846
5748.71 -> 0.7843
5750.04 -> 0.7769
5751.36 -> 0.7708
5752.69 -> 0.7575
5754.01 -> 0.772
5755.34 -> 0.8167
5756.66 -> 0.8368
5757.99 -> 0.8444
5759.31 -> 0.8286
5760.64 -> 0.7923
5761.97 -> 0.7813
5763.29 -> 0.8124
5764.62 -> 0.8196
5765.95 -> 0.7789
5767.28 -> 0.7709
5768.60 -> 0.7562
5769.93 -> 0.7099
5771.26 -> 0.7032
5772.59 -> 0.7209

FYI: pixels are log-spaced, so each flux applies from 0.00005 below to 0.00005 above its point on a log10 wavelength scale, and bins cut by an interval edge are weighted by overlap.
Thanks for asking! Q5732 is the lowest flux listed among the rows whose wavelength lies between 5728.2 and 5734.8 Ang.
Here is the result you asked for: 0.6836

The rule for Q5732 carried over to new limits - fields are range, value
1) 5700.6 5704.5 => 0.8452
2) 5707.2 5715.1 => 0.6876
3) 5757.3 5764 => 0.7813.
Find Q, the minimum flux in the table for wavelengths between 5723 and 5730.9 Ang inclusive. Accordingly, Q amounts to 0.6836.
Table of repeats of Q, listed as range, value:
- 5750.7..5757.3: 0.7575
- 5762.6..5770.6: 0.7099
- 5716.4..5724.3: 0.7551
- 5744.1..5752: 0.7623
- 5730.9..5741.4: 0.7148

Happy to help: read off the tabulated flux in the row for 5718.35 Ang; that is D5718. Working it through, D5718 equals 0.7736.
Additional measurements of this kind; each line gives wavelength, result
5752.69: 0.7575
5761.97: 0.7813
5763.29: 0.8124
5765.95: 0.7789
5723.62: 0.8375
